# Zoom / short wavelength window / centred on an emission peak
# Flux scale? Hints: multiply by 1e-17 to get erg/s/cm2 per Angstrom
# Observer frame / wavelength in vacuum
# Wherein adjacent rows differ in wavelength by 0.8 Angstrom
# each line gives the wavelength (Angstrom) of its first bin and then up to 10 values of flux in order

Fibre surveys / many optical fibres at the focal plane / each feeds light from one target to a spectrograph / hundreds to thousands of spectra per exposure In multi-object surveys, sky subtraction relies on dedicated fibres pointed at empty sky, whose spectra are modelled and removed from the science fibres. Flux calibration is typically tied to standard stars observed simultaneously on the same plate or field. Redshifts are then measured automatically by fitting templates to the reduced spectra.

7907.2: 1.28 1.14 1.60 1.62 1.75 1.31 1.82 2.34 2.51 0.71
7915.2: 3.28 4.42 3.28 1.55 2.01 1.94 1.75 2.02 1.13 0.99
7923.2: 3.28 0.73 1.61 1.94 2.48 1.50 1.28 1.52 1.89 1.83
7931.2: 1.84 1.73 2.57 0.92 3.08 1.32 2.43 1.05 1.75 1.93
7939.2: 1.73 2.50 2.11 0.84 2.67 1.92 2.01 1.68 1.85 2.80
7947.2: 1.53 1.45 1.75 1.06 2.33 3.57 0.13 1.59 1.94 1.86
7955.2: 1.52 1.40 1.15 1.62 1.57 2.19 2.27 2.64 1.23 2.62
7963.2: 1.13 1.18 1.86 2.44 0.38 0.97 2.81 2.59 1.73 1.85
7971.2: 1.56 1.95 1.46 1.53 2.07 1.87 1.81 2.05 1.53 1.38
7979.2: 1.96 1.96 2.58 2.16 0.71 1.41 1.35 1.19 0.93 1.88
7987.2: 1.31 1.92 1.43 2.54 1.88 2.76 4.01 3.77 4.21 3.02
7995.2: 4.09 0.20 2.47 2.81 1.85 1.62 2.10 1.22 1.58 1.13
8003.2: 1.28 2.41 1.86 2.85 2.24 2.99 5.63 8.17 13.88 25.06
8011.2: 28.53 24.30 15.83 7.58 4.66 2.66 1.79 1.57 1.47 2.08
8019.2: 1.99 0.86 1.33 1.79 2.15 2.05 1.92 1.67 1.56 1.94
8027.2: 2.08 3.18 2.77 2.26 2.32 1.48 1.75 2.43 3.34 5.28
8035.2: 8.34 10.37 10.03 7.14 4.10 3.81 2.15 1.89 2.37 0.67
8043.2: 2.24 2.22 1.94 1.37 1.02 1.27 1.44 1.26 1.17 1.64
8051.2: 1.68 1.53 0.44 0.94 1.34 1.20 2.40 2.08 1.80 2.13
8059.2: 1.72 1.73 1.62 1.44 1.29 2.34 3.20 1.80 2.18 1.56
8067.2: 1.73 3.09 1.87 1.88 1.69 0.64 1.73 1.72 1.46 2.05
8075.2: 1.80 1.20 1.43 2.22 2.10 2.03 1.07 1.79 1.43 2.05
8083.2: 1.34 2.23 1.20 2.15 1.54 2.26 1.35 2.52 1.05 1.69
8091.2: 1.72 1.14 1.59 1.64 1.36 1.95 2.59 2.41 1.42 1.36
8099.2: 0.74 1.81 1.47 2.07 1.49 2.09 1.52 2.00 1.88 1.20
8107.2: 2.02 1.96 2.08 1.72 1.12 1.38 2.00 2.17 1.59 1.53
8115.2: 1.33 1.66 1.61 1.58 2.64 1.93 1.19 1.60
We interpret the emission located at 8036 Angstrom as [N II]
